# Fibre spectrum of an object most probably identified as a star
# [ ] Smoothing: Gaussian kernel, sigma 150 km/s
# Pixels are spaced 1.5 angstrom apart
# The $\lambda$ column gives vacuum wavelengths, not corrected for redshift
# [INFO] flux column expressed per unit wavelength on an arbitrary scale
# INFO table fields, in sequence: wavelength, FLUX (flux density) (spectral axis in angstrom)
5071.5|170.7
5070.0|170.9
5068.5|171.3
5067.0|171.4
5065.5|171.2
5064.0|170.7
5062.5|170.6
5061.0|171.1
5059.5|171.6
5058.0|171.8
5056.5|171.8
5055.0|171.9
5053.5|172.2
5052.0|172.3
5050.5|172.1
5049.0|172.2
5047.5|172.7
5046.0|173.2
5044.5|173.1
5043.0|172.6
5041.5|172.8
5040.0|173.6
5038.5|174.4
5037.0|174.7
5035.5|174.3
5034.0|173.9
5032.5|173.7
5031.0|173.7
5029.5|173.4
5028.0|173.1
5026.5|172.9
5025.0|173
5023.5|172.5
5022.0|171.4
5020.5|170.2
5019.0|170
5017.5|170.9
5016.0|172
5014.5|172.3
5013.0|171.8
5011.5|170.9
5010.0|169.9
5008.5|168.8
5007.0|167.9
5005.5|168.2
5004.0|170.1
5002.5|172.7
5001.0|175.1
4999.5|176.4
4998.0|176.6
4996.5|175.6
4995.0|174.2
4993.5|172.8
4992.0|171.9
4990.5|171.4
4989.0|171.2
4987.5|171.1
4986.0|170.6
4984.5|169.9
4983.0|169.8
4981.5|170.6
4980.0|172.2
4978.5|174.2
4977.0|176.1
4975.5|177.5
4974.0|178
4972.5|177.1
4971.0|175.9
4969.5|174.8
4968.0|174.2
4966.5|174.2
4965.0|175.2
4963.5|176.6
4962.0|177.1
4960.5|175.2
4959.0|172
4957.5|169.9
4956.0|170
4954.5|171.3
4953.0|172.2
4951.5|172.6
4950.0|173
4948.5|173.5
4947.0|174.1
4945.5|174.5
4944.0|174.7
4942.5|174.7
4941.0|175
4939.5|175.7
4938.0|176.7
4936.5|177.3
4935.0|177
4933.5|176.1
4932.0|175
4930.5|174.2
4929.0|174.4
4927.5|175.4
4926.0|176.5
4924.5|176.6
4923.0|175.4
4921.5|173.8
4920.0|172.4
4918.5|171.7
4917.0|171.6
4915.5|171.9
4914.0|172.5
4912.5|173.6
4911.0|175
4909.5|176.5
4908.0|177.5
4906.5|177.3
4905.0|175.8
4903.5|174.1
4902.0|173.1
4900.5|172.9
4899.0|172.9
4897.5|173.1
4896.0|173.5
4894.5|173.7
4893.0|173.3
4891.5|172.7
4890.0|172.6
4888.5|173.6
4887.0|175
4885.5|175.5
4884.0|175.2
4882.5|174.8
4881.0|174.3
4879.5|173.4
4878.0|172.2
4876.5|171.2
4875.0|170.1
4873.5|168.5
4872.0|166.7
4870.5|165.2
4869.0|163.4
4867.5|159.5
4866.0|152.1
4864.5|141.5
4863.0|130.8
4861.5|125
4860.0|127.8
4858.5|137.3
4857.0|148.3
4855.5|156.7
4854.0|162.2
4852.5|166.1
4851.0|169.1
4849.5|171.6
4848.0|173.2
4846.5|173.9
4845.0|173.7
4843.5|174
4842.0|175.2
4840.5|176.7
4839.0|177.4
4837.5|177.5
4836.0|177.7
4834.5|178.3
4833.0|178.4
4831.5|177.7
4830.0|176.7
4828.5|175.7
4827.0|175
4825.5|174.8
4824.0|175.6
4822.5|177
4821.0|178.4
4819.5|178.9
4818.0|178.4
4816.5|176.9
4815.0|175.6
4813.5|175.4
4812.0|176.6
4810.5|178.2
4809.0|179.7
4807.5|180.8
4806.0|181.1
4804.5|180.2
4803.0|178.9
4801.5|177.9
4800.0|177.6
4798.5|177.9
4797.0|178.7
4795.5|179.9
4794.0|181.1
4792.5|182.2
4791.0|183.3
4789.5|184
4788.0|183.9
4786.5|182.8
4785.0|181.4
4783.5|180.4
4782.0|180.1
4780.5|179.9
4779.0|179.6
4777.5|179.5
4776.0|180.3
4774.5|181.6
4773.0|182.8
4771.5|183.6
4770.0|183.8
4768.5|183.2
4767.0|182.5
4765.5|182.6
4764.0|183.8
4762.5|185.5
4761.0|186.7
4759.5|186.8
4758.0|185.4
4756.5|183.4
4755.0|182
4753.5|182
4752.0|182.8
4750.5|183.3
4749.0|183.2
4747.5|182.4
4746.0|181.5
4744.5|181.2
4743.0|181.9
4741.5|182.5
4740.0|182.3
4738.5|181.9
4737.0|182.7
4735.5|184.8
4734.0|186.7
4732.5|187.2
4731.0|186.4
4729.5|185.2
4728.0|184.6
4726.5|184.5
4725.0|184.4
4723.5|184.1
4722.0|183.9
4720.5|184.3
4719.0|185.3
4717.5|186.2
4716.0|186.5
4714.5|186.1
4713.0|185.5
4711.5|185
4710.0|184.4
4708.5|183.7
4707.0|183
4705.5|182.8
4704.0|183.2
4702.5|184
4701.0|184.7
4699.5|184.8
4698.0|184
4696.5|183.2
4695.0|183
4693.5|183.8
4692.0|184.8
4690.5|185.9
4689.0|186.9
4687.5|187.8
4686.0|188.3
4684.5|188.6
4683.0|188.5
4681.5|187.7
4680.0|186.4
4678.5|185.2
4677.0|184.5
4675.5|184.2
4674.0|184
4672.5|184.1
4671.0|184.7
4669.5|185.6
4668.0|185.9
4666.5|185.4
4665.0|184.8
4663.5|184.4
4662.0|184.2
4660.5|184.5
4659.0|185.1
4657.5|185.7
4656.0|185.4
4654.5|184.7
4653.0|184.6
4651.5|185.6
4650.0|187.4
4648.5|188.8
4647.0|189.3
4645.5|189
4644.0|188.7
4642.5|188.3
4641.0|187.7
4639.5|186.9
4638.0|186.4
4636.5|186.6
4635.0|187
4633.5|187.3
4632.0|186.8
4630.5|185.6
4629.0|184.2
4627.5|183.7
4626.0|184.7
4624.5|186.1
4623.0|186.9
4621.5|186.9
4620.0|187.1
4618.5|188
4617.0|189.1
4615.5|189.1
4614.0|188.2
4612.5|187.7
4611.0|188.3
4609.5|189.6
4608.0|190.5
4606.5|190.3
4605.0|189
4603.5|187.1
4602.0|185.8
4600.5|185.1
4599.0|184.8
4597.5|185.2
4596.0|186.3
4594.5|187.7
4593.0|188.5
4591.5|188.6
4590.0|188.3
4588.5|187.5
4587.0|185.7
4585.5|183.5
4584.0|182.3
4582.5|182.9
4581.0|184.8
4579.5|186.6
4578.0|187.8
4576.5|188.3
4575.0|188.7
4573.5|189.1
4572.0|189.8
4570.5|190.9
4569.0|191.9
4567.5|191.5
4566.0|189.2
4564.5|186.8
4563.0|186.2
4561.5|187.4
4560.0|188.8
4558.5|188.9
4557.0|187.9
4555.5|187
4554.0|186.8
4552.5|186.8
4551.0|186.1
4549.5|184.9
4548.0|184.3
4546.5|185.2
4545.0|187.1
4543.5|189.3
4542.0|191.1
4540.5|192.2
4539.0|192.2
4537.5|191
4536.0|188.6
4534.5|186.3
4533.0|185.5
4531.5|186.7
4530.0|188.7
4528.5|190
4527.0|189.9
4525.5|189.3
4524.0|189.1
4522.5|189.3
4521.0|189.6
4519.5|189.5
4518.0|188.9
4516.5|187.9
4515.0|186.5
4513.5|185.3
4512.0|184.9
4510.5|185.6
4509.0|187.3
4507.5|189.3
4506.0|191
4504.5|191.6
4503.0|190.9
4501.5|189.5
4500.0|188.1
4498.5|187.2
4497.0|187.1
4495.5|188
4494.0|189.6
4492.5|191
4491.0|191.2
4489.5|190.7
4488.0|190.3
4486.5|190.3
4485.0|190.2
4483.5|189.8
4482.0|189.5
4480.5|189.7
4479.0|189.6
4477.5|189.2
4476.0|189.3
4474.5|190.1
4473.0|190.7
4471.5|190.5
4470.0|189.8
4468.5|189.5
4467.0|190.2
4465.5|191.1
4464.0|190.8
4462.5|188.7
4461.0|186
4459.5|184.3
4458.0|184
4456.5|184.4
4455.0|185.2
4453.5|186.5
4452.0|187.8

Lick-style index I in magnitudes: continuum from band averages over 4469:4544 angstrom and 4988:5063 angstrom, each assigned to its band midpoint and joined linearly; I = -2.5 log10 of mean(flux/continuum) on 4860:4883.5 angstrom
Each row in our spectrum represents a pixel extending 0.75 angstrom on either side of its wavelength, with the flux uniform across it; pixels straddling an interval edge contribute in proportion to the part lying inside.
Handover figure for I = 0.11 mag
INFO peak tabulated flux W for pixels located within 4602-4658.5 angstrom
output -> 190.5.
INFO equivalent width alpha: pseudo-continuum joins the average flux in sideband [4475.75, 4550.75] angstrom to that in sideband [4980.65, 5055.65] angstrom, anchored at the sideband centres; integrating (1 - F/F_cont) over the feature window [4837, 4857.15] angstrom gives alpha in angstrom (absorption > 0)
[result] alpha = 0.9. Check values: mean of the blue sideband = 189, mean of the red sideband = 172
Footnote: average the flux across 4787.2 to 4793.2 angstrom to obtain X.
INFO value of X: 183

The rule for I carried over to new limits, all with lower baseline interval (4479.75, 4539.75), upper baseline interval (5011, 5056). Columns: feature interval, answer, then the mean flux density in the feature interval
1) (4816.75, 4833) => 0.013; 177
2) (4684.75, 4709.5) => -0.010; 185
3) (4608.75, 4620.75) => -0.016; 188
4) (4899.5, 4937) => 0.009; 175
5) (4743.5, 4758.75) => -0.008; 183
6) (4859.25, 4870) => 0.234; 143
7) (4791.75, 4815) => 0.005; 179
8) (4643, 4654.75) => -0.016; 187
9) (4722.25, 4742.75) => -0.014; 184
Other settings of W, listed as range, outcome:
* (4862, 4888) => 175.5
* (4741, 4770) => 186.8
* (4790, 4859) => 183.3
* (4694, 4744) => 187.2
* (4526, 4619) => 192.2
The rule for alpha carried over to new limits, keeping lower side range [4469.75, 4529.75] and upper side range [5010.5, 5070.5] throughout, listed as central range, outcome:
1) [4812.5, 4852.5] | 0.7 angstrom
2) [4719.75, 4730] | -0.1 angstrom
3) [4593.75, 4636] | -0.3 angstrom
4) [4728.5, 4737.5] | -0.2 angstrom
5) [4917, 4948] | 0.1 angstrom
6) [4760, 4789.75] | -0.3 angstrom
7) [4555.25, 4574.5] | -0.2 angstrom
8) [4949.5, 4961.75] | 0.2 angstrom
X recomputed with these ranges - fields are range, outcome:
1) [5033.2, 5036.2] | 174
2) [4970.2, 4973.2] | 176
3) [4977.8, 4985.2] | 171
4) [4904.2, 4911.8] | 176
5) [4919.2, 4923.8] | 174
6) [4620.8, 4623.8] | 187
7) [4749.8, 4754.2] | 183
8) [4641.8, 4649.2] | 189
